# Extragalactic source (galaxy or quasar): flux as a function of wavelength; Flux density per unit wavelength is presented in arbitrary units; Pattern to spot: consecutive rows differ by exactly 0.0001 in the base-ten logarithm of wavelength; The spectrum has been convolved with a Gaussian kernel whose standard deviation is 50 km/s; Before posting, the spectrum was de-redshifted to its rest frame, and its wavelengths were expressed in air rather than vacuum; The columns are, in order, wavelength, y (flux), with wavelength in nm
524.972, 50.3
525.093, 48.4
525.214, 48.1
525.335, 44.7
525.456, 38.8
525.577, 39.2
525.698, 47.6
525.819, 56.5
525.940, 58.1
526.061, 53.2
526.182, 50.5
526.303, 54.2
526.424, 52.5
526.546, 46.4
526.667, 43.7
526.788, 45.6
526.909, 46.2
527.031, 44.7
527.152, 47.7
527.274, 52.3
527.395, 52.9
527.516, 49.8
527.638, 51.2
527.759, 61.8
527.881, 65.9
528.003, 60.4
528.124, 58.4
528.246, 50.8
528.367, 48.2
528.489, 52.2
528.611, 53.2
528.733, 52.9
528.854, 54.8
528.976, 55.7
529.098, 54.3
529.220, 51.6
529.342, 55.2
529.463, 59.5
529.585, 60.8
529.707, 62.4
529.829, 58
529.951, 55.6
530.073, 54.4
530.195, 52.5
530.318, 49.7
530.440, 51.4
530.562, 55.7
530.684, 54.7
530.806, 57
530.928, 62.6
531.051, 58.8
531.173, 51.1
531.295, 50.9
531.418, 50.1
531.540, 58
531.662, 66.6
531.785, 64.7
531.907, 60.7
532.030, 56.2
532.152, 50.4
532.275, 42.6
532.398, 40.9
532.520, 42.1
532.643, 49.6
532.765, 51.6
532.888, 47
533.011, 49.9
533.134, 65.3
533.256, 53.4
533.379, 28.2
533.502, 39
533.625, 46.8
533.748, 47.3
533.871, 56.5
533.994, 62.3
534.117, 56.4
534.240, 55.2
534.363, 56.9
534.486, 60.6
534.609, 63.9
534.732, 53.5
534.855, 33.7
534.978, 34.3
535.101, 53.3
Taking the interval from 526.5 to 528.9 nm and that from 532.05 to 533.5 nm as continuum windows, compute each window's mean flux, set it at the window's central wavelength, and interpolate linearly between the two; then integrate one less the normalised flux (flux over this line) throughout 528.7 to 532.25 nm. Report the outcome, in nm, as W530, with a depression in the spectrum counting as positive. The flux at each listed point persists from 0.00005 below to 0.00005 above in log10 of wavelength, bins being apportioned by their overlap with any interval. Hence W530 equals -0.47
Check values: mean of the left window 52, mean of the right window 47.3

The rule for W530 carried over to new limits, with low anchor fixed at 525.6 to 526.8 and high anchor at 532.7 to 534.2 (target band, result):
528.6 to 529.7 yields -0.11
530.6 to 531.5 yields -0.08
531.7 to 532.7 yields -0.02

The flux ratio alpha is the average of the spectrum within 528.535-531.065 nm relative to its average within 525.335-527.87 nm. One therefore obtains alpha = 1.12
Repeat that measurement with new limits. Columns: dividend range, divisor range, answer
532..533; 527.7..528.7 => 0.84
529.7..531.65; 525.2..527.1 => 1.15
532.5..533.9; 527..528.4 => 0.89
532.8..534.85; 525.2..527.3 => 1.08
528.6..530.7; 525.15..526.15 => 1.14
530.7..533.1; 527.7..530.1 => 0.95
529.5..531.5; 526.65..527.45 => 1.16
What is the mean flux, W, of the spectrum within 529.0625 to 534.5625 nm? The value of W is 53.7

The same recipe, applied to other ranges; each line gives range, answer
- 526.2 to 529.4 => 52.4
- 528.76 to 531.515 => 55.3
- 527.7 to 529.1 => 55.7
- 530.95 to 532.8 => 53.2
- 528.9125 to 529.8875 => 57.2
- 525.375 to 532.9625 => 52.9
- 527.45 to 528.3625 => 56.4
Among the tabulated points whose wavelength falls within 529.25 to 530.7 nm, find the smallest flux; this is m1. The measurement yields 49.7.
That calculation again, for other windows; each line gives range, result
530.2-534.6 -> 28.2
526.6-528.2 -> 43.7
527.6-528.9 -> 48.2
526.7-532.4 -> 40.9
